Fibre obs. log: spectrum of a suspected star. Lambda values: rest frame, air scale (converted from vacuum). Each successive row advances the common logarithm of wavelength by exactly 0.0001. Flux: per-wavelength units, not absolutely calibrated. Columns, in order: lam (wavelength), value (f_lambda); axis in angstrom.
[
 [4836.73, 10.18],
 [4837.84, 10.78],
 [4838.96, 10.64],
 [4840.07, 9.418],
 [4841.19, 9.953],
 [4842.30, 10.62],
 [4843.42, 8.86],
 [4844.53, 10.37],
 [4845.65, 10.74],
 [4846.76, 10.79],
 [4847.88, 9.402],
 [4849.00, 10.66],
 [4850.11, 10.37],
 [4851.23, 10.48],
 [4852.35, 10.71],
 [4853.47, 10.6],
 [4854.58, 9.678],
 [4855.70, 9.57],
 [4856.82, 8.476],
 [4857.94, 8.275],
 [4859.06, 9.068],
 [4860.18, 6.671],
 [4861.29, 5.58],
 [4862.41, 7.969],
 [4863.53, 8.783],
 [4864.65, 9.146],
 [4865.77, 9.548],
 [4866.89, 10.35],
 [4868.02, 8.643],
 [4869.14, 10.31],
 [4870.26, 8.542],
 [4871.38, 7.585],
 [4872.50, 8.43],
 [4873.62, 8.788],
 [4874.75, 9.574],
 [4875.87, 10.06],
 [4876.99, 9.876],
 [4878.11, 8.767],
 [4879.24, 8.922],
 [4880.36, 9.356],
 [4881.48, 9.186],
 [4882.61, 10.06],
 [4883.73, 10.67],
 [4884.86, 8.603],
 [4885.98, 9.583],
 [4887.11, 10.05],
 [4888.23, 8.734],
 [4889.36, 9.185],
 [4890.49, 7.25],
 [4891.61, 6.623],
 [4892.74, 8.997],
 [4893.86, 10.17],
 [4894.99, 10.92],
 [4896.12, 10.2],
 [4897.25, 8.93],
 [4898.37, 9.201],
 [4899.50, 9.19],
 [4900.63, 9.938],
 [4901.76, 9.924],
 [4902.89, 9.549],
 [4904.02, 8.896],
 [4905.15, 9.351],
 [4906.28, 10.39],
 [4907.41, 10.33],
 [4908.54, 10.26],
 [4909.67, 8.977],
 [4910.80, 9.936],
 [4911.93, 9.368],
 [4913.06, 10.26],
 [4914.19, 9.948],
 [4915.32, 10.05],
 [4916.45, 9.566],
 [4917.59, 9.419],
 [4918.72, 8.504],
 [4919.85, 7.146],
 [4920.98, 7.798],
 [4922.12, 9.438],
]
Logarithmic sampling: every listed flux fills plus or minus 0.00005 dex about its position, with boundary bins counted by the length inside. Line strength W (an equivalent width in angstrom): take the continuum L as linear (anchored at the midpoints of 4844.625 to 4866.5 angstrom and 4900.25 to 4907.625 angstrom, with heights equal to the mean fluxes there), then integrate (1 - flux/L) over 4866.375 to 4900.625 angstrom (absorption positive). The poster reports 1.2 angstrom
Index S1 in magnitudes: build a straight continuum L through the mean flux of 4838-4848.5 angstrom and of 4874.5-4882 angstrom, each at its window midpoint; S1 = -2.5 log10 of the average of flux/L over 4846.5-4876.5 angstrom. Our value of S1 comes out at 0.07 mag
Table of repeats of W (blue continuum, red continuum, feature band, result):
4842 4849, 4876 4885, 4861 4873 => 1.3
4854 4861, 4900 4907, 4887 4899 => 0.4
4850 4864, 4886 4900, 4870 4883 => -0.1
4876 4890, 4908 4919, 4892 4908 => -0.2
